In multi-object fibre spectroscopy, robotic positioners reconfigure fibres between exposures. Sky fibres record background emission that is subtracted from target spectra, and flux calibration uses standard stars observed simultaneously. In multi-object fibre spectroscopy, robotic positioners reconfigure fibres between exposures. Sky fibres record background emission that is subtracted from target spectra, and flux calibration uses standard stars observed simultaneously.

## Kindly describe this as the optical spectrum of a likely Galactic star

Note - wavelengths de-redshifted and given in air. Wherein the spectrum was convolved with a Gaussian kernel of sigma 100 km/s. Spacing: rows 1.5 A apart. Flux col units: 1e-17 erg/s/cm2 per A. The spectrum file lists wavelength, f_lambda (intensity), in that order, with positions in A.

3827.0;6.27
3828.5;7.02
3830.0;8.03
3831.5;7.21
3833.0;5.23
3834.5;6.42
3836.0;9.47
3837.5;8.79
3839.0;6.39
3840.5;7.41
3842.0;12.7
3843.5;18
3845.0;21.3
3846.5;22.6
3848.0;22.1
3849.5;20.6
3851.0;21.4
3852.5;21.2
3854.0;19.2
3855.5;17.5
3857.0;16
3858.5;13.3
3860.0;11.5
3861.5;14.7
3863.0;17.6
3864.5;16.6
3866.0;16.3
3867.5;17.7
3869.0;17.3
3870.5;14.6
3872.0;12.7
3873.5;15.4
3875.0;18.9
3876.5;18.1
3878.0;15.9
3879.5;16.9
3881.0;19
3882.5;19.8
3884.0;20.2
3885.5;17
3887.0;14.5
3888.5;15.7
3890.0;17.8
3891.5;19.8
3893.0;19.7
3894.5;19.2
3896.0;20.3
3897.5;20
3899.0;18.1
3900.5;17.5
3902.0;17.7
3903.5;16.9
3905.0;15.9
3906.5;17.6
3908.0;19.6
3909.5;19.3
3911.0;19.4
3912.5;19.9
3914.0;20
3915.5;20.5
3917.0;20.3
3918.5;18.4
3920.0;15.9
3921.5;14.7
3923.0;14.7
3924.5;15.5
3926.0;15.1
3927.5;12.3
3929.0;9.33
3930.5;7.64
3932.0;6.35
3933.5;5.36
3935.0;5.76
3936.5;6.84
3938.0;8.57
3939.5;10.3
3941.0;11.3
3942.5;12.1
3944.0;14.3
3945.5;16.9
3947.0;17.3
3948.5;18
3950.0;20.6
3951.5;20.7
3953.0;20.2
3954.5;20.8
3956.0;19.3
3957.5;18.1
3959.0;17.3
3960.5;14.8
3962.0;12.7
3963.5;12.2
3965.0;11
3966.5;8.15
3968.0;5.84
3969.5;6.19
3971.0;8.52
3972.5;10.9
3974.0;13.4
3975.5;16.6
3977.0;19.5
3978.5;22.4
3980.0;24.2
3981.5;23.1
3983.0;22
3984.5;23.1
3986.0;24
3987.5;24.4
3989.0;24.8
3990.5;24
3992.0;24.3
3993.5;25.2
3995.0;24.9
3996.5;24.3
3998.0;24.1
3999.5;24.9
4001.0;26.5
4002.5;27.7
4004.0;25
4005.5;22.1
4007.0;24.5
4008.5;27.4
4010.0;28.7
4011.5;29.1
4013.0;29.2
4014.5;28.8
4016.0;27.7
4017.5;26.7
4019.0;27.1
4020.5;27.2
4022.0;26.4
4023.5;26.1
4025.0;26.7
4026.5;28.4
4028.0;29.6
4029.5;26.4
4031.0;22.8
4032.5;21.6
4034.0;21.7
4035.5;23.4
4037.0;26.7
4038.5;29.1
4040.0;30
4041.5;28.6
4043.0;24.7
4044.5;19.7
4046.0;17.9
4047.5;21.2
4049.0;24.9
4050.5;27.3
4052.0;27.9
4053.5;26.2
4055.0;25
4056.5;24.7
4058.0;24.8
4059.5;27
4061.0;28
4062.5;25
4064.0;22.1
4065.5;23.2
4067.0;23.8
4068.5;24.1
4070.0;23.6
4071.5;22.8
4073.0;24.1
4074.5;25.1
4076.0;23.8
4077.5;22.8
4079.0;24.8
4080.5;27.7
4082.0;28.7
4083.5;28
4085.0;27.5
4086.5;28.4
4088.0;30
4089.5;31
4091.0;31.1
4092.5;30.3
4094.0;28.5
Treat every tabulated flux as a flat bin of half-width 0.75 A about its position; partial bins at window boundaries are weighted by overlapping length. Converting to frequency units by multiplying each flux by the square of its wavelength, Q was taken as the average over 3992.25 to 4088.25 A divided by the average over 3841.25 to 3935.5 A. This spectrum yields 1.6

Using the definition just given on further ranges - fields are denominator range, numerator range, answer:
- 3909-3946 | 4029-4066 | 1.94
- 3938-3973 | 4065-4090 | 1.94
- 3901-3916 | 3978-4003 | 1.36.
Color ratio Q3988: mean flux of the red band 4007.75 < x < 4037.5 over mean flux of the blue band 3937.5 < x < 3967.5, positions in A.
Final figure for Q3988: 1.75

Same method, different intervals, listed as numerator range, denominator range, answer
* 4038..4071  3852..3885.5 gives 1.48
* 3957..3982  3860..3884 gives 0.85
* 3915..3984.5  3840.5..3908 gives 0.83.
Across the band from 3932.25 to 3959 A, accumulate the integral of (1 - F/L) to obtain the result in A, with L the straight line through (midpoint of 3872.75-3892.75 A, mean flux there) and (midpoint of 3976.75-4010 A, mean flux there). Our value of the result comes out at 8.9 A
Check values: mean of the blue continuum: 17.7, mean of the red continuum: 24.4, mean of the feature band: 14.4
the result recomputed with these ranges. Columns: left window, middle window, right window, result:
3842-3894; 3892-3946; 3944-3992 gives 7.6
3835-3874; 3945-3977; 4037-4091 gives 9.1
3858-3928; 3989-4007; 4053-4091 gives -2.1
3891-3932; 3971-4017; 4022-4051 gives -2.5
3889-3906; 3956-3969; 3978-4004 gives 5.6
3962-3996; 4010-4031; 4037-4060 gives -4.9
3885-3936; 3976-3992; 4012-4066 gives -1.1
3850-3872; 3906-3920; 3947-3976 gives -3.3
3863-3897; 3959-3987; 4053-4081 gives 7.3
